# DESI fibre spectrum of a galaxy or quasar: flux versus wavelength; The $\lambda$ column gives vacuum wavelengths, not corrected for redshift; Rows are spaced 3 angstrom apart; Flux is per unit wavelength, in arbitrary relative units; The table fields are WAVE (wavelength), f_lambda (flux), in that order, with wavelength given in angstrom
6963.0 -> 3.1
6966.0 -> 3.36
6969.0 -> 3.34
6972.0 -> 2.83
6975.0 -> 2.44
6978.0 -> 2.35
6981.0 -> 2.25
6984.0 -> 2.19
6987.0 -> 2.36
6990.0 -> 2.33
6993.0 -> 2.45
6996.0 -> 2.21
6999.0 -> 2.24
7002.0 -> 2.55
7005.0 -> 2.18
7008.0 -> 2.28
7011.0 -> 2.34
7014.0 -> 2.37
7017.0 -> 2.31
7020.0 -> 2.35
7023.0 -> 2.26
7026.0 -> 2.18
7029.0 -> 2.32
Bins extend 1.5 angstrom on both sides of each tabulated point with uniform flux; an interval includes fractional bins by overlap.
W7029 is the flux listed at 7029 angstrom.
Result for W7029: 2.32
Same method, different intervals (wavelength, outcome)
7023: 2.26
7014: 2.37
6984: 2.19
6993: 2.45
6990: 2.33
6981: 2.25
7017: 2.31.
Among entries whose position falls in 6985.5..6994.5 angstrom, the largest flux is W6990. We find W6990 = 2.45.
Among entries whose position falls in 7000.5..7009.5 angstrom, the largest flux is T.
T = 2.55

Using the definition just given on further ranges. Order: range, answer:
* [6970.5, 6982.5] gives 2.83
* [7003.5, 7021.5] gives 2.37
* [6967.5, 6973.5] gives 3.34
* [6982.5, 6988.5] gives 2.36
